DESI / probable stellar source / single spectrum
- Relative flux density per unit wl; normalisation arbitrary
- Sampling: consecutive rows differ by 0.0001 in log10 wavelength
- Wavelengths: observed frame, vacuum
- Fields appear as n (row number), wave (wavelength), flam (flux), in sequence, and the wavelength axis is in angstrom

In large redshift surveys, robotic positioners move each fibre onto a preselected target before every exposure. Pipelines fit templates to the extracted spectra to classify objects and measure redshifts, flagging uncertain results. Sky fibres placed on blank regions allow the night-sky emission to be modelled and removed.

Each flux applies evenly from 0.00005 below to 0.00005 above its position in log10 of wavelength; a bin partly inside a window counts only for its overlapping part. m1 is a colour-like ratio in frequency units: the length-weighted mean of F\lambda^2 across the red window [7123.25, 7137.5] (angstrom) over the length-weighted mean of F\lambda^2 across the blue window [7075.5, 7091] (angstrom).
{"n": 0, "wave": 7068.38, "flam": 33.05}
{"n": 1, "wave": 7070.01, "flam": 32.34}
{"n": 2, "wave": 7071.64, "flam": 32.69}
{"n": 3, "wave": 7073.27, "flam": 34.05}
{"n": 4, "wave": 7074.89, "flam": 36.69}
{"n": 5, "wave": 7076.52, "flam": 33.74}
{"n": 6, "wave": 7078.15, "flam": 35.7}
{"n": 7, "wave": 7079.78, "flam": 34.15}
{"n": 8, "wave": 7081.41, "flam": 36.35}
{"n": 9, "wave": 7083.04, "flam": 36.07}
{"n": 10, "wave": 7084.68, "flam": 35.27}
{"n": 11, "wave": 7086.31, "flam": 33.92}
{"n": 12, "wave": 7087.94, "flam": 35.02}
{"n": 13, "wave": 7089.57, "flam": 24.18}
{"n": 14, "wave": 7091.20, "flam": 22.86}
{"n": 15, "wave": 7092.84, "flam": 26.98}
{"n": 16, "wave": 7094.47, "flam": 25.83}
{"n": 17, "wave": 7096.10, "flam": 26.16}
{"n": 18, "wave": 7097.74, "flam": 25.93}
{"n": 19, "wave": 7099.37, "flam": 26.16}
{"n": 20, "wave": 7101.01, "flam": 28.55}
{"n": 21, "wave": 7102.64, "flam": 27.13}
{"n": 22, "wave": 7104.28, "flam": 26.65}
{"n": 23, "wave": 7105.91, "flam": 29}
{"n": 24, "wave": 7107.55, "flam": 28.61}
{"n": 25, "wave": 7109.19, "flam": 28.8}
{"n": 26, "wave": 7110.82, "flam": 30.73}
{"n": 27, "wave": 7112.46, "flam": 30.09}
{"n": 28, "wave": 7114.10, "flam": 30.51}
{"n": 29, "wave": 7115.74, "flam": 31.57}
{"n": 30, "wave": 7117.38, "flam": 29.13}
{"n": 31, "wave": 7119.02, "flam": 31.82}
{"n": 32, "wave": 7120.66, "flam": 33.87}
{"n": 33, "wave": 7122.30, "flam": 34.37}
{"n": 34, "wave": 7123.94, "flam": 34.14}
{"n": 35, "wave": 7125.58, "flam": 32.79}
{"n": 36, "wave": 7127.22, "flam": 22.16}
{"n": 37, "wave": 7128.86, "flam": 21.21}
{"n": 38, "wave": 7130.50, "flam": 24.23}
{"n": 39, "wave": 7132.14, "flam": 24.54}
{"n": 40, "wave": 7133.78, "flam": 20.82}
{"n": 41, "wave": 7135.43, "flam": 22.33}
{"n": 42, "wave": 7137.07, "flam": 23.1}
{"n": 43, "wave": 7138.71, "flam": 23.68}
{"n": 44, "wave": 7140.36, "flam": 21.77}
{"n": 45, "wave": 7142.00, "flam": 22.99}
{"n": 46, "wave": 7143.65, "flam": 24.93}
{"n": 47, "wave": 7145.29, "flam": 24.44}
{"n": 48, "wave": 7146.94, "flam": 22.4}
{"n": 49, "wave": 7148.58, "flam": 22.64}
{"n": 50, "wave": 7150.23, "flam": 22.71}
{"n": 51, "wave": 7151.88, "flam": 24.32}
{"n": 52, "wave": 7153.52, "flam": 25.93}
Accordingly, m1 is 0.76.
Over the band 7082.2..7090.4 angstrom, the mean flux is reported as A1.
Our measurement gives 32.9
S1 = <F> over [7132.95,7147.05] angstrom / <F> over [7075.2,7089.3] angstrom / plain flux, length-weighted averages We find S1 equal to 0.66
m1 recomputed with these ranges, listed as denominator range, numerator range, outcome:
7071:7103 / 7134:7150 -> 0.76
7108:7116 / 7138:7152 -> 0.78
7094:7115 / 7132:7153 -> 0.83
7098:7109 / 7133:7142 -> 0.82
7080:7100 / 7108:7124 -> 1.06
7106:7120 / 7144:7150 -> 0.78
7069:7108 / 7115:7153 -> 0.86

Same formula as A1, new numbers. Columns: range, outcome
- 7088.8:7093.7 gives 24.7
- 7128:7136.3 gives 22.6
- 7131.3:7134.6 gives 22.7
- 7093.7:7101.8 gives 26.5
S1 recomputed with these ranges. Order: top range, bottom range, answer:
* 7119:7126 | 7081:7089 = 0.96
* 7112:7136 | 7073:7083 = 0.80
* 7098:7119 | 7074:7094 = 0.89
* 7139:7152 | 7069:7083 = 0.67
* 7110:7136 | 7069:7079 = 0.83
